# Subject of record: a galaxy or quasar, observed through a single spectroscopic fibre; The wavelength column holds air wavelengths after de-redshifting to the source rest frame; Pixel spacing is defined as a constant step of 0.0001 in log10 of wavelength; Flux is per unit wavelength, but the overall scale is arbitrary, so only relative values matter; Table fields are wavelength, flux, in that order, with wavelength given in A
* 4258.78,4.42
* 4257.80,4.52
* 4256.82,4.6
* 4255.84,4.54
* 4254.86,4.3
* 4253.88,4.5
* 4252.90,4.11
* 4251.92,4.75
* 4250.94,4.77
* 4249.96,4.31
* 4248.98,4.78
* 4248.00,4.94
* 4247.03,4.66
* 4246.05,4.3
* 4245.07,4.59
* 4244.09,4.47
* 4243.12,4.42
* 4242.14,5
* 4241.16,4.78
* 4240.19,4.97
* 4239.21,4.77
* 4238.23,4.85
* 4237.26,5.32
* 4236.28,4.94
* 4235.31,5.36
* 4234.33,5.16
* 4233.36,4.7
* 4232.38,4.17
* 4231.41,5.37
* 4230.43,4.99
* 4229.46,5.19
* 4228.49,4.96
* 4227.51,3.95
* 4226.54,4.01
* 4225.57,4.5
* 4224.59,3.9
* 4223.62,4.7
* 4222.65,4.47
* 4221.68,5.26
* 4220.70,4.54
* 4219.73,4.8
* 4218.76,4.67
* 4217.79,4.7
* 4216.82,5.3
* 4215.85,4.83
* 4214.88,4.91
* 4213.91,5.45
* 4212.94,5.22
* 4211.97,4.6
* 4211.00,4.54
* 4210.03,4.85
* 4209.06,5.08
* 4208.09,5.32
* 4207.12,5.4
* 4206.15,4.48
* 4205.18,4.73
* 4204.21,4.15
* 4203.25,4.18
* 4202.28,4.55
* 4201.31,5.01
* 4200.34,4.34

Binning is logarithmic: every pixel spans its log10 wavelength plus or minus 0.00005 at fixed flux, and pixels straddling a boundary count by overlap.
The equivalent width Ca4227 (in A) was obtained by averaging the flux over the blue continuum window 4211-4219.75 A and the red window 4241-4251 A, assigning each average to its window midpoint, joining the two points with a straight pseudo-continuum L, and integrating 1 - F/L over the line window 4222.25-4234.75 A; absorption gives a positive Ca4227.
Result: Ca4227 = 0.47 A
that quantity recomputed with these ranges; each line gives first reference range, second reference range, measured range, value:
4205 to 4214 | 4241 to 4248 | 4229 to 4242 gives -0.73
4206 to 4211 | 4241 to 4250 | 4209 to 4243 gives 0.10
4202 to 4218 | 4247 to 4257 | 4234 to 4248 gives -0.57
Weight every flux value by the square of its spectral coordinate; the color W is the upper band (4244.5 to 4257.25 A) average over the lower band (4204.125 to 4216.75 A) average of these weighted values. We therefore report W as 0.9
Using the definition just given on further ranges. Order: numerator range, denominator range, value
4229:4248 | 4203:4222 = 1.01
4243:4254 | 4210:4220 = 0.94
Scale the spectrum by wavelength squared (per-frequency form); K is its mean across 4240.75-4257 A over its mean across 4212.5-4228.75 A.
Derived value 0.98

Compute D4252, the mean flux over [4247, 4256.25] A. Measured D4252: 4.56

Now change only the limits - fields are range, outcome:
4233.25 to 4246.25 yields 4.85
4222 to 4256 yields 4.68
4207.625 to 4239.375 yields 4.83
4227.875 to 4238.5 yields 4.99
